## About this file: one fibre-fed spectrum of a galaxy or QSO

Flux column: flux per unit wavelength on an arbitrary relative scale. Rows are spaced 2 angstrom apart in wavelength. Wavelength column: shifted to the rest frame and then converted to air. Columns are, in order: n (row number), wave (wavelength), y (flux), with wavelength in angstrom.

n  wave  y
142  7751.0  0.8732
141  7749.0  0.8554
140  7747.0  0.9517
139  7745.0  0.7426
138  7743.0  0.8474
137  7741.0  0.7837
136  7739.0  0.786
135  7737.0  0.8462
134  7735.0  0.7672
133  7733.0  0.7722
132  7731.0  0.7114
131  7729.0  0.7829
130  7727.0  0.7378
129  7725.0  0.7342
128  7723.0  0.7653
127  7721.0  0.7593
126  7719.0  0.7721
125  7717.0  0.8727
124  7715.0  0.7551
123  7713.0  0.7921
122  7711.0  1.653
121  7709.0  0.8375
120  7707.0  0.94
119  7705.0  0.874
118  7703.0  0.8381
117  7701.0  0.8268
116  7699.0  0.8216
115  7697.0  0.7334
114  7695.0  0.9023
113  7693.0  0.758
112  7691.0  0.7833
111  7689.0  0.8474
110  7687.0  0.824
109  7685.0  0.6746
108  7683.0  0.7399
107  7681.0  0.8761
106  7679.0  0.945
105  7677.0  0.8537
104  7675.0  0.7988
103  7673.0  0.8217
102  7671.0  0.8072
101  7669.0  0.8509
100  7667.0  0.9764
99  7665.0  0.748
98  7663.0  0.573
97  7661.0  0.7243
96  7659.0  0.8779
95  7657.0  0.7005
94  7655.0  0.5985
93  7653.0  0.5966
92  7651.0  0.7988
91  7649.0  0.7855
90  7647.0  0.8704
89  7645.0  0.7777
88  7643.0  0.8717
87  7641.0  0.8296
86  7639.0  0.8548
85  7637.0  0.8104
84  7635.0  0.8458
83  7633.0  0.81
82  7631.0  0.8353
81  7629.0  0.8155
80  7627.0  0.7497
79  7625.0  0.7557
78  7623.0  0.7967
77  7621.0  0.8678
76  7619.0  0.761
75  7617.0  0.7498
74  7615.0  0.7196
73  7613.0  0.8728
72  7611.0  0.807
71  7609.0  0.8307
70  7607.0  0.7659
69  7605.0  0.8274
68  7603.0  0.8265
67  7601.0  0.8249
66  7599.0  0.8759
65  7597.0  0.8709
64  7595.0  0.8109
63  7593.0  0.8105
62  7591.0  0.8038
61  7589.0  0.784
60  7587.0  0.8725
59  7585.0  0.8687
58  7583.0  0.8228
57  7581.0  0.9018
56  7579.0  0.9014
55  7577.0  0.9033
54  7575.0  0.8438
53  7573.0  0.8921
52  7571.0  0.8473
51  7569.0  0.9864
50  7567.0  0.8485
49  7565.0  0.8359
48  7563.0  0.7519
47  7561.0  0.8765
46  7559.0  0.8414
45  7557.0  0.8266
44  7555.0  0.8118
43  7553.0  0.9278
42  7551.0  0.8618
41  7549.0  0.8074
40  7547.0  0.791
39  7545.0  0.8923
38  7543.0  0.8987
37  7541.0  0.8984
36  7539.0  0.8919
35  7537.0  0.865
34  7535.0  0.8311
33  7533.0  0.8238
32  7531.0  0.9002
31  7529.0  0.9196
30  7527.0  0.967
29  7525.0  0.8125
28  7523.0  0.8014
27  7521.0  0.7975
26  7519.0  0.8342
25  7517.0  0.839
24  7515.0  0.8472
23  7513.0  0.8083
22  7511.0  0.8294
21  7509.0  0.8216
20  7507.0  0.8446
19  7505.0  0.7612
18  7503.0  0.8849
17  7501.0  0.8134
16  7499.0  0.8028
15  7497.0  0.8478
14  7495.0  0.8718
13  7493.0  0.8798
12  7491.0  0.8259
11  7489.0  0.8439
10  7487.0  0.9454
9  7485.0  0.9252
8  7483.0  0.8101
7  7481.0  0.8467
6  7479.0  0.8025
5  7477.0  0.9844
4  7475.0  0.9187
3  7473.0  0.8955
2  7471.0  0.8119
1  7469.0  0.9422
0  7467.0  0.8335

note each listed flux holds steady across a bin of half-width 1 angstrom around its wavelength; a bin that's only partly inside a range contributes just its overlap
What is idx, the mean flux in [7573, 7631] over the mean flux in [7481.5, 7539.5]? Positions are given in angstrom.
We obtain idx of 1.0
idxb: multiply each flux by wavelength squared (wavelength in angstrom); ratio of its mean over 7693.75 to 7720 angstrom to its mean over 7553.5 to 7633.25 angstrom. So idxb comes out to 1.1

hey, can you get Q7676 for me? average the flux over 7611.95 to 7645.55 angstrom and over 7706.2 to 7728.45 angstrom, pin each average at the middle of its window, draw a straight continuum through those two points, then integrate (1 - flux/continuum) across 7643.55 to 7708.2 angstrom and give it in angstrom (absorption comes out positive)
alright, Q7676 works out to 3.33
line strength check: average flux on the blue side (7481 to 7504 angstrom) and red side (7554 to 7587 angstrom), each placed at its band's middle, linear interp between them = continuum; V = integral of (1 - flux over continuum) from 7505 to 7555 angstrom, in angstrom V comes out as 0.4 angstrom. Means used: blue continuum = 0.859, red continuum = 0.86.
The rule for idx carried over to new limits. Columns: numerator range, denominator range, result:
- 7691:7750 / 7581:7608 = 1.00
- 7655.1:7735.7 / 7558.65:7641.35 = 0.98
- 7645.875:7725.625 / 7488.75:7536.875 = 0.97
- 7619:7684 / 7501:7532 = 0.95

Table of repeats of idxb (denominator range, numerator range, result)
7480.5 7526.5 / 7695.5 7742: 1.05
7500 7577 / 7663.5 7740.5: 1.02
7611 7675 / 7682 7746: 1.06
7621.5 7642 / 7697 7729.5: 1.08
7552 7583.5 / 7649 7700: 0.93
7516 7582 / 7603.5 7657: 0.94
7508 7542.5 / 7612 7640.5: 0.97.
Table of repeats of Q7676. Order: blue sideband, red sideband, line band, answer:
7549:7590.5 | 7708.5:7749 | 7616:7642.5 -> 1.30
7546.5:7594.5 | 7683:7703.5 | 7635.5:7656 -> 0.93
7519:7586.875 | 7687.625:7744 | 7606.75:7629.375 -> 1.56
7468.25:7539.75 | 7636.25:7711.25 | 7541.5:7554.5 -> -0.25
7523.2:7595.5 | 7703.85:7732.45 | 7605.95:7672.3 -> 5.24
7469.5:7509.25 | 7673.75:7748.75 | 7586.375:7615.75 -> 0.83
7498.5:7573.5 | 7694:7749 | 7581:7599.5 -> 0.18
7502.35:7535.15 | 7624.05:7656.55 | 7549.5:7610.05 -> -2.51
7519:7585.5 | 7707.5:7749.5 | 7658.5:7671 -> 0.82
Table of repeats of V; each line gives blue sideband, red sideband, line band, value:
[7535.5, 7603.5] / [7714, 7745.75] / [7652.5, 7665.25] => 1.9 angstrom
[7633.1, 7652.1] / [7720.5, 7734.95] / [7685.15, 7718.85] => -4.2 angstrom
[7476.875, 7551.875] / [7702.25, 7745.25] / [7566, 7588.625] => -0.8 angstrom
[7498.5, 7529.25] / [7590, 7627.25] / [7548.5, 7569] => -0.6 angstrom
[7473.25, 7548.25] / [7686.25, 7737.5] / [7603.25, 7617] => 0.7 angstrom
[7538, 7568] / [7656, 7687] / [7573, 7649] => -0.1 angstrom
